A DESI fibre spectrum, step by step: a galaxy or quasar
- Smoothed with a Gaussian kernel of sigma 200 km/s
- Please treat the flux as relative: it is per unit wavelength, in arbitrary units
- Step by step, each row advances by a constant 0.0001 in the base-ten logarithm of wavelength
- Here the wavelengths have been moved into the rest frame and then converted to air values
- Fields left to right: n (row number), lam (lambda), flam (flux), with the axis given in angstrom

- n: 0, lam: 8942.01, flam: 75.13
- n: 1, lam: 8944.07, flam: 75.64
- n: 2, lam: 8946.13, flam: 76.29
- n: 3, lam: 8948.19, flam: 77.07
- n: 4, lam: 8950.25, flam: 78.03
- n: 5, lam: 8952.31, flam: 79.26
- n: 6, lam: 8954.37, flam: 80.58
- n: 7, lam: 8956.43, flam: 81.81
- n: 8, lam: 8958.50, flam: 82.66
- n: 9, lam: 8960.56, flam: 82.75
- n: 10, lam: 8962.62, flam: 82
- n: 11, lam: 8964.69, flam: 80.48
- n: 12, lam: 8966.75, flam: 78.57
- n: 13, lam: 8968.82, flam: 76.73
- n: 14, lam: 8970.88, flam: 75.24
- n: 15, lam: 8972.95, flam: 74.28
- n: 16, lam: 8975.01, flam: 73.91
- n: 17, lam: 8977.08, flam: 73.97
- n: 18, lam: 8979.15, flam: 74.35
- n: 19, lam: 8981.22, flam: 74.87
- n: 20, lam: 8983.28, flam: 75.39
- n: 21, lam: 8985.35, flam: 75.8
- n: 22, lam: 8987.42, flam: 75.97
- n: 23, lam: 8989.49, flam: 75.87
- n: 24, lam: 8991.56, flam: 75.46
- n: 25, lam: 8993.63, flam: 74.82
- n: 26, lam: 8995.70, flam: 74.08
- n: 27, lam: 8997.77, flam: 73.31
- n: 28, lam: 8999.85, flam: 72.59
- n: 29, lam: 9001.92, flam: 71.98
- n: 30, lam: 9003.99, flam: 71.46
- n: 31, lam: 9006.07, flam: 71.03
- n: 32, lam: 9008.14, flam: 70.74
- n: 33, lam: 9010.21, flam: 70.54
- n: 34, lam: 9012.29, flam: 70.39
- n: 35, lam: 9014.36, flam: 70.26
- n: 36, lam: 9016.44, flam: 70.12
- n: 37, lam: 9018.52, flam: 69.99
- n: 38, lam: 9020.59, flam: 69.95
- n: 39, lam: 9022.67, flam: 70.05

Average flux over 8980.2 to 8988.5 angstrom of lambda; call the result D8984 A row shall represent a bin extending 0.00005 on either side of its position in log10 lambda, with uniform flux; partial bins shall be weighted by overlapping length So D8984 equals 75.6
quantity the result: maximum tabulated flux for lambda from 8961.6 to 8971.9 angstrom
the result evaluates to 82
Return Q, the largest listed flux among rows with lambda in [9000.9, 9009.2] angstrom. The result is 71.98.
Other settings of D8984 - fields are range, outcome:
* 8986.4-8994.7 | 75.5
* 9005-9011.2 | 70.8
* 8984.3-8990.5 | 75.8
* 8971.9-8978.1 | 74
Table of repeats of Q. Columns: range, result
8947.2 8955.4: 80.58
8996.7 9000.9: 73.31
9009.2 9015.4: 70.54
